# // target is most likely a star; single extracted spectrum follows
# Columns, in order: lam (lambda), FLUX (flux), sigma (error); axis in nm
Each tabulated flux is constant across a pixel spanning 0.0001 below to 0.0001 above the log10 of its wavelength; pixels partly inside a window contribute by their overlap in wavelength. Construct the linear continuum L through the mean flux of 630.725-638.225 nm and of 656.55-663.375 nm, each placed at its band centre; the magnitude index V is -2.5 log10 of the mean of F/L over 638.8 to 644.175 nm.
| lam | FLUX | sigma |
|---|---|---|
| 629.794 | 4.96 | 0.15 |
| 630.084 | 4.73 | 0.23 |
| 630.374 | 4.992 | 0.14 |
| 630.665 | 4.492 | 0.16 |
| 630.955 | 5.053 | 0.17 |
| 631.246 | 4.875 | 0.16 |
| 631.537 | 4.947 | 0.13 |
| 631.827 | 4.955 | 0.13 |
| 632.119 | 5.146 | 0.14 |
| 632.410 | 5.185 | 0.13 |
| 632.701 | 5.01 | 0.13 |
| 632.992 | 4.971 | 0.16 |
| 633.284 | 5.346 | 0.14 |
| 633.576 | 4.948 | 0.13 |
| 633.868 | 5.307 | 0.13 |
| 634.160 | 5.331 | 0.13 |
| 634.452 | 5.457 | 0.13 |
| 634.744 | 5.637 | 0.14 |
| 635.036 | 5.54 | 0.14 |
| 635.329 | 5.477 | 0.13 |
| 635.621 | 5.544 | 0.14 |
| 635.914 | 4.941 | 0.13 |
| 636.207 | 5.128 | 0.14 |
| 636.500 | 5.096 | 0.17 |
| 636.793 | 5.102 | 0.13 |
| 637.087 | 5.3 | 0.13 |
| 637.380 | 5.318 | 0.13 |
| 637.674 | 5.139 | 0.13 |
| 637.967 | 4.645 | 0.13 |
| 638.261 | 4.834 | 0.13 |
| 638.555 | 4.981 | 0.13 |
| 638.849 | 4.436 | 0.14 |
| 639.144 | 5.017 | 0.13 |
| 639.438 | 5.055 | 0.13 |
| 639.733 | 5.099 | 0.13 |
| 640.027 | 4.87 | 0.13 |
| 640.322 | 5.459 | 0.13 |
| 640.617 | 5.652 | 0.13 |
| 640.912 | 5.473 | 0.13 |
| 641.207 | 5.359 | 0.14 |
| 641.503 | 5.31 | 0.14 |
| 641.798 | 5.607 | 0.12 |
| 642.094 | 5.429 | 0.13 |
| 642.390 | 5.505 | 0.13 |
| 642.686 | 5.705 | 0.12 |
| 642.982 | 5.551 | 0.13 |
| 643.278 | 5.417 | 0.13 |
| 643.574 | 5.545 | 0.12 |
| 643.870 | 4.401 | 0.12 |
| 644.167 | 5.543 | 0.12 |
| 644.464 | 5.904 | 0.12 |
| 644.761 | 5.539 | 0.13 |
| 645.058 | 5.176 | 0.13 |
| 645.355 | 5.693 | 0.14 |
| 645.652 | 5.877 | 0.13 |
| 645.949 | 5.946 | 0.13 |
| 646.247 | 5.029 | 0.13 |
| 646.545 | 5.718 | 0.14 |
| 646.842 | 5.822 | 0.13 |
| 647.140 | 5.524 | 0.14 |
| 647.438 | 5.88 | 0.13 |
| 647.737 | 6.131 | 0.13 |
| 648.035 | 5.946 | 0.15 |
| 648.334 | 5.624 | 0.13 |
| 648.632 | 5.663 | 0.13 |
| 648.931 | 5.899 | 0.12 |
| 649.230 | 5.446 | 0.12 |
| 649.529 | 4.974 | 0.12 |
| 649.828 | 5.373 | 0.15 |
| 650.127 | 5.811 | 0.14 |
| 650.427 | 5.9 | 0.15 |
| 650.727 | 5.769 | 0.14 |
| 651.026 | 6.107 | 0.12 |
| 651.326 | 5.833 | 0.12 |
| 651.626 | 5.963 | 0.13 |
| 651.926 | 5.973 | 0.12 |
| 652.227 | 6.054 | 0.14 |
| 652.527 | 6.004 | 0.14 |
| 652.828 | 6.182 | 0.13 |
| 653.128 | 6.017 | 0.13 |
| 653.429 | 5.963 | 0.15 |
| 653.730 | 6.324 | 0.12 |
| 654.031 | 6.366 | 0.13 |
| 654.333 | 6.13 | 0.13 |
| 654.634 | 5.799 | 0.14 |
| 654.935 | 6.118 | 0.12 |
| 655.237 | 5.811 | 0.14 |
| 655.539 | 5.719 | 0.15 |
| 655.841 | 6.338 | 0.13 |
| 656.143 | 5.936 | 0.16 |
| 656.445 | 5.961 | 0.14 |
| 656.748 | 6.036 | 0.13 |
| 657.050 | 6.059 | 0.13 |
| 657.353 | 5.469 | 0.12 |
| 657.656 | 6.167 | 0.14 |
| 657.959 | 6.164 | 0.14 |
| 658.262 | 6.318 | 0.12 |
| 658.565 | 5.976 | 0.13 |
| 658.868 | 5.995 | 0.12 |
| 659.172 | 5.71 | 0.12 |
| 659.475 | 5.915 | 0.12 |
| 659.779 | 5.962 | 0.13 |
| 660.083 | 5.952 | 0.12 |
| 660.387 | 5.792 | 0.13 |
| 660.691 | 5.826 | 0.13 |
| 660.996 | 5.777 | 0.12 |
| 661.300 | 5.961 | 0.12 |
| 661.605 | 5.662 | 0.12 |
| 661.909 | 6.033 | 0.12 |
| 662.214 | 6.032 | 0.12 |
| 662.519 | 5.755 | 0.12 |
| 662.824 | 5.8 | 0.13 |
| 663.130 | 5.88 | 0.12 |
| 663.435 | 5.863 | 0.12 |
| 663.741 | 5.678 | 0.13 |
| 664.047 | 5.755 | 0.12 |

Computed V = 0.02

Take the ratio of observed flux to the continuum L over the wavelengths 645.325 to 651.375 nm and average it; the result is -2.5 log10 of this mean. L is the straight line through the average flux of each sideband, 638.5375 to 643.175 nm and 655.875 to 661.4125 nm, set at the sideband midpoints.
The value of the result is -0.03 mag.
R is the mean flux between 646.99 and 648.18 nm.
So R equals 5.87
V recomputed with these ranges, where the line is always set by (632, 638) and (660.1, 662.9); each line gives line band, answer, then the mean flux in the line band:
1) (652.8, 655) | -0.08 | 6.11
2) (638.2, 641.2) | 0.05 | 5.11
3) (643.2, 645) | 0.01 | 5.38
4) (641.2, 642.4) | -0.01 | 5.44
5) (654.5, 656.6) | -0.04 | 5.96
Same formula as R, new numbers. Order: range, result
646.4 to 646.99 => 5.78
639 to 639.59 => 5.04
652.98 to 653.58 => 5.99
